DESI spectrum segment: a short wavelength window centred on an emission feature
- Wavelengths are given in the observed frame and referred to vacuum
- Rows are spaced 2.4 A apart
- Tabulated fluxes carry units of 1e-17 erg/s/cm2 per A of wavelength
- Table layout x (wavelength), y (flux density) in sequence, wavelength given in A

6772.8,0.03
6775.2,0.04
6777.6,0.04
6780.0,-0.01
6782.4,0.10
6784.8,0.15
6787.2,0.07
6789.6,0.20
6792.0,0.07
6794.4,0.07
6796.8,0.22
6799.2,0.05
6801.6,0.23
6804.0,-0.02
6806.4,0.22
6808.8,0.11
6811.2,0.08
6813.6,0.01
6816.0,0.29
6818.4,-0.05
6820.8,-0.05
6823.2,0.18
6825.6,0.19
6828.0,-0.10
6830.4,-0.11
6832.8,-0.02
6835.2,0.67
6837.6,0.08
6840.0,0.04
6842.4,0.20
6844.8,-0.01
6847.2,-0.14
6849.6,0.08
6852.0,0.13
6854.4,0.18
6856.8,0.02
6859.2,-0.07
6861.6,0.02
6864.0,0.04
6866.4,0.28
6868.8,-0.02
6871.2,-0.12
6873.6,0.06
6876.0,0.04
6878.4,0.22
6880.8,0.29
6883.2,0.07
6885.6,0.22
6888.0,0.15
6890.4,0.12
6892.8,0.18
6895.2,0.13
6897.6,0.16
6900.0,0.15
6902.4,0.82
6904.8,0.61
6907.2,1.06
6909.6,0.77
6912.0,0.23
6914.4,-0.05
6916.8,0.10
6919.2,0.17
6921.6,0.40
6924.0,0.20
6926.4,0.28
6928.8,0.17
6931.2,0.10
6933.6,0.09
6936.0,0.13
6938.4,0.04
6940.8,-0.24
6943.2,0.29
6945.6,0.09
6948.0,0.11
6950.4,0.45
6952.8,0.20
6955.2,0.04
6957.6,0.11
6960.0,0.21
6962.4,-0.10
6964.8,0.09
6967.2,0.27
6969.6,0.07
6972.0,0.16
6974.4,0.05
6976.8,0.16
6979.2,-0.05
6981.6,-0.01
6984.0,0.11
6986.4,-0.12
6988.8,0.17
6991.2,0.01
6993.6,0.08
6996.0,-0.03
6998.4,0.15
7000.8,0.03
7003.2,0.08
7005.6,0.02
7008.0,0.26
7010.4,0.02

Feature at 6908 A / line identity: [O II] 3727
